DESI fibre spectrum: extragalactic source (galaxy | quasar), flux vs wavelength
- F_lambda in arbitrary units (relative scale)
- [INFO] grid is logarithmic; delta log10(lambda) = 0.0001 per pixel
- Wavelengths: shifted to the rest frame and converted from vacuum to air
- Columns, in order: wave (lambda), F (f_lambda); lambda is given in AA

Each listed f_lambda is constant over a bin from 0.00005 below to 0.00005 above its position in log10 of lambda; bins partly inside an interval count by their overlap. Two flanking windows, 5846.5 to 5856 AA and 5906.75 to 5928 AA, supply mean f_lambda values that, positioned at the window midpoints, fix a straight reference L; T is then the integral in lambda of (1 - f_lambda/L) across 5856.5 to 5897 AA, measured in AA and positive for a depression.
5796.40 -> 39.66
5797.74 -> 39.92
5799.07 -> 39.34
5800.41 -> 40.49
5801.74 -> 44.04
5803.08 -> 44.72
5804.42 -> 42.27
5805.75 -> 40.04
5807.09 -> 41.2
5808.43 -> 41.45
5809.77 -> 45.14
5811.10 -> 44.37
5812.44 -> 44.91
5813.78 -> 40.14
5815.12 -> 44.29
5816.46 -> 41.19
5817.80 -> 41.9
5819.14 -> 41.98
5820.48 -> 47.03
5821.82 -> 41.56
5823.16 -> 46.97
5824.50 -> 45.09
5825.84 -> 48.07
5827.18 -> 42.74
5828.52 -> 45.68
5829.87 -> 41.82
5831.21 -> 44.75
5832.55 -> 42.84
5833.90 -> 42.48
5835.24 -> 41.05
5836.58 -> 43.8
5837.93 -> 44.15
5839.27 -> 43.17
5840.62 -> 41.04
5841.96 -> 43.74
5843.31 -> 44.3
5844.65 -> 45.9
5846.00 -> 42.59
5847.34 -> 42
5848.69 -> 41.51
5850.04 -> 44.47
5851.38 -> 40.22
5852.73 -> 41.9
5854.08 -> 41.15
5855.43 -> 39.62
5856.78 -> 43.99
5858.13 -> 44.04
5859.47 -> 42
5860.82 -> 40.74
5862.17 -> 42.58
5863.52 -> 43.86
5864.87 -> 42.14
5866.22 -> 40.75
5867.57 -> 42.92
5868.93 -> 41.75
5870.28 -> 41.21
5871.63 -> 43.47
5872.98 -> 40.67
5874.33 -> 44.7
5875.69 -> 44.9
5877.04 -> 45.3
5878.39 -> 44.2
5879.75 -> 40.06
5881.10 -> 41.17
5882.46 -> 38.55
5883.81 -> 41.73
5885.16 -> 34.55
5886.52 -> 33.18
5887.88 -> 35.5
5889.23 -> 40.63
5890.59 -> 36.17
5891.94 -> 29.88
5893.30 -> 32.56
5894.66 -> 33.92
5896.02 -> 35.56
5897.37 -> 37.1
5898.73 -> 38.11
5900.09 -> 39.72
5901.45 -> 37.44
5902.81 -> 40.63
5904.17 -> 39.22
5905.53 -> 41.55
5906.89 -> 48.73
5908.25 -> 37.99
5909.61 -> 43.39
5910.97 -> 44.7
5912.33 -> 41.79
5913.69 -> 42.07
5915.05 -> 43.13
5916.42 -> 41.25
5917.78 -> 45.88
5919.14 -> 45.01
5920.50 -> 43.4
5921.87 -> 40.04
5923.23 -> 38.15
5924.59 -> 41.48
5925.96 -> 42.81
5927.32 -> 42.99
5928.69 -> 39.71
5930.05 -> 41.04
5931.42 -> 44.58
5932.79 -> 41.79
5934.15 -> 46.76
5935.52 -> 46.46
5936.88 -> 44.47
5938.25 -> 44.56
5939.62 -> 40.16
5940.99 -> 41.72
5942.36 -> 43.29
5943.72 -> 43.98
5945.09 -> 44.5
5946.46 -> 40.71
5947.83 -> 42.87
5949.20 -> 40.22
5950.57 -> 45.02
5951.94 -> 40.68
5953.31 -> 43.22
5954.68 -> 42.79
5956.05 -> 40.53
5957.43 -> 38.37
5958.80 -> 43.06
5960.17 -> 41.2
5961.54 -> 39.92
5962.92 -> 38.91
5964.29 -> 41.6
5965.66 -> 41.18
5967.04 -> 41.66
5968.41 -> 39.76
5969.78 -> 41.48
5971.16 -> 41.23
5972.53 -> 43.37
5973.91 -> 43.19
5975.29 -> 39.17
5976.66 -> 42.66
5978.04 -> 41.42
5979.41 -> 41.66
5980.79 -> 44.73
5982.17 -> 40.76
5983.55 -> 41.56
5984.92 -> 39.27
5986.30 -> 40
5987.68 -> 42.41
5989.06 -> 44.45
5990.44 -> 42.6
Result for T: 1.86 AA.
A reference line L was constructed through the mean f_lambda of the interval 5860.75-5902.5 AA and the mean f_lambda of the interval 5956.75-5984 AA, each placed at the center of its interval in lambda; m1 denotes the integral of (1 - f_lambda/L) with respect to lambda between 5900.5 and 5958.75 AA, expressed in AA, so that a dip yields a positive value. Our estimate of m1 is -2.67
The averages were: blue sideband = 39.5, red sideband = 41.3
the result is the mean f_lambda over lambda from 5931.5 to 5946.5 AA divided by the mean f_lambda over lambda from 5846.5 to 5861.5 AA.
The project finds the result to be 1.04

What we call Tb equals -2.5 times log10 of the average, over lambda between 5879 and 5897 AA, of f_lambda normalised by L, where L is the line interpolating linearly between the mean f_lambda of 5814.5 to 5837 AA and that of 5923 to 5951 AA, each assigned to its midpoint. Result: 0.184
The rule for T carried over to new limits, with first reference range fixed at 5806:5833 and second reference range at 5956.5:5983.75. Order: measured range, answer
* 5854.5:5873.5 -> 0.4 AA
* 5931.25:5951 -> -0.8 AA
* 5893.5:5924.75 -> 1.1 AA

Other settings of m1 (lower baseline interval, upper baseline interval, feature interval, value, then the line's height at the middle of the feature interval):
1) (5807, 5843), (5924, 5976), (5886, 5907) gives 2.7 AA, 42.7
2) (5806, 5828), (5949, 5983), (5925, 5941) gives -0.4 AA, 42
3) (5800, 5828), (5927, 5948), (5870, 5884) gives 0.3 AA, 43.2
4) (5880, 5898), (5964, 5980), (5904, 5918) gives -1.9 AA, 37.7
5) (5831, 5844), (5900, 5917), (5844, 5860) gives 0.1 AA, 42.8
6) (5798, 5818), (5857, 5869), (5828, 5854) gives -0.4 AA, 42.4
